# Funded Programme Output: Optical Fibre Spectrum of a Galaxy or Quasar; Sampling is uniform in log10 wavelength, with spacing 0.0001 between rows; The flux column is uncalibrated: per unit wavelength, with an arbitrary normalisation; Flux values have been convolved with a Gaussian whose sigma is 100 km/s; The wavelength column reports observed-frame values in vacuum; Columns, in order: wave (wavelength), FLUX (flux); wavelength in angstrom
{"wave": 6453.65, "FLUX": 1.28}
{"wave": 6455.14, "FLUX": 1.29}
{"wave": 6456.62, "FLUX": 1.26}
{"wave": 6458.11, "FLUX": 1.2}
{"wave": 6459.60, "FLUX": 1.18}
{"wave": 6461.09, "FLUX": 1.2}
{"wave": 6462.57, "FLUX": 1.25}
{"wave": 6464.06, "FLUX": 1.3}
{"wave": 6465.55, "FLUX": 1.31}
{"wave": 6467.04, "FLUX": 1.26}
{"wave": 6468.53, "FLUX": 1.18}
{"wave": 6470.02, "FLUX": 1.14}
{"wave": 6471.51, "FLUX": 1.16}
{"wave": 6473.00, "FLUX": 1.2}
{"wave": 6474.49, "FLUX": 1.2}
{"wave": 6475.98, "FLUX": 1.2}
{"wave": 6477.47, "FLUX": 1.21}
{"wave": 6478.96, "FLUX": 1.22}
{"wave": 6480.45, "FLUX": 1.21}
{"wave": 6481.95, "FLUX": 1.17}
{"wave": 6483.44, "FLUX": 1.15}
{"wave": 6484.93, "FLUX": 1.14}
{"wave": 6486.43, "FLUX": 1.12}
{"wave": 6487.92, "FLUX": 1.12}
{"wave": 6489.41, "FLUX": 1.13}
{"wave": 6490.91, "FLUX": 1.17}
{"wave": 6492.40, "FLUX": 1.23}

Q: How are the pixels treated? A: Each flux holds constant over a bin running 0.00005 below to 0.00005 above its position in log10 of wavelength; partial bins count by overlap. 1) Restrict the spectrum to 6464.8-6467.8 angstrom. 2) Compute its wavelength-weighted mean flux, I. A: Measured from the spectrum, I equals 1.28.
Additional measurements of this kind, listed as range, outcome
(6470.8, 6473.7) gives 1.18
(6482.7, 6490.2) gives 1.13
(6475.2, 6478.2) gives 1.21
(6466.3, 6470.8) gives 1.19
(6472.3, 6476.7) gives 1.2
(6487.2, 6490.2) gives 1.13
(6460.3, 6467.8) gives 1.26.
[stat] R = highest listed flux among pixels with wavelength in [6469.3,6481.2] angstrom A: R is 1.22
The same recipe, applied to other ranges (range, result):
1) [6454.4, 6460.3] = 1.29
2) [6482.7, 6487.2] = 1.15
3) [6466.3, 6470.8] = 1.26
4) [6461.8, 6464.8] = 1.3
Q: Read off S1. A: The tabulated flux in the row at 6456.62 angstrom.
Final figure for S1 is 1.26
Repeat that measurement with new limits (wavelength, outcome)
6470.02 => 1.14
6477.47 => 1.21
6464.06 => 1.3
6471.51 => 1.16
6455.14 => 1.29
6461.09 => 1.2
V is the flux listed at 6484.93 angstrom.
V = 1.14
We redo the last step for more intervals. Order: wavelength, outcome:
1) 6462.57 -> 1.25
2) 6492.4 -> 1.23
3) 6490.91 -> 1.17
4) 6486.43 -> 1.12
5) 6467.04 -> 1.26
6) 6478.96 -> 1.22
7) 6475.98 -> 1.2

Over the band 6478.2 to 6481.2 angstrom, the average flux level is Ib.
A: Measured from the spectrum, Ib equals 1.21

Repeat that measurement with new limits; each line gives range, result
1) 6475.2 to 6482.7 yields 1.2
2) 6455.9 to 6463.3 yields 1.22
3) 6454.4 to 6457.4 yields 1.28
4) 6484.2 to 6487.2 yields 1.13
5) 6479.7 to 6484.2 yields 1.18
